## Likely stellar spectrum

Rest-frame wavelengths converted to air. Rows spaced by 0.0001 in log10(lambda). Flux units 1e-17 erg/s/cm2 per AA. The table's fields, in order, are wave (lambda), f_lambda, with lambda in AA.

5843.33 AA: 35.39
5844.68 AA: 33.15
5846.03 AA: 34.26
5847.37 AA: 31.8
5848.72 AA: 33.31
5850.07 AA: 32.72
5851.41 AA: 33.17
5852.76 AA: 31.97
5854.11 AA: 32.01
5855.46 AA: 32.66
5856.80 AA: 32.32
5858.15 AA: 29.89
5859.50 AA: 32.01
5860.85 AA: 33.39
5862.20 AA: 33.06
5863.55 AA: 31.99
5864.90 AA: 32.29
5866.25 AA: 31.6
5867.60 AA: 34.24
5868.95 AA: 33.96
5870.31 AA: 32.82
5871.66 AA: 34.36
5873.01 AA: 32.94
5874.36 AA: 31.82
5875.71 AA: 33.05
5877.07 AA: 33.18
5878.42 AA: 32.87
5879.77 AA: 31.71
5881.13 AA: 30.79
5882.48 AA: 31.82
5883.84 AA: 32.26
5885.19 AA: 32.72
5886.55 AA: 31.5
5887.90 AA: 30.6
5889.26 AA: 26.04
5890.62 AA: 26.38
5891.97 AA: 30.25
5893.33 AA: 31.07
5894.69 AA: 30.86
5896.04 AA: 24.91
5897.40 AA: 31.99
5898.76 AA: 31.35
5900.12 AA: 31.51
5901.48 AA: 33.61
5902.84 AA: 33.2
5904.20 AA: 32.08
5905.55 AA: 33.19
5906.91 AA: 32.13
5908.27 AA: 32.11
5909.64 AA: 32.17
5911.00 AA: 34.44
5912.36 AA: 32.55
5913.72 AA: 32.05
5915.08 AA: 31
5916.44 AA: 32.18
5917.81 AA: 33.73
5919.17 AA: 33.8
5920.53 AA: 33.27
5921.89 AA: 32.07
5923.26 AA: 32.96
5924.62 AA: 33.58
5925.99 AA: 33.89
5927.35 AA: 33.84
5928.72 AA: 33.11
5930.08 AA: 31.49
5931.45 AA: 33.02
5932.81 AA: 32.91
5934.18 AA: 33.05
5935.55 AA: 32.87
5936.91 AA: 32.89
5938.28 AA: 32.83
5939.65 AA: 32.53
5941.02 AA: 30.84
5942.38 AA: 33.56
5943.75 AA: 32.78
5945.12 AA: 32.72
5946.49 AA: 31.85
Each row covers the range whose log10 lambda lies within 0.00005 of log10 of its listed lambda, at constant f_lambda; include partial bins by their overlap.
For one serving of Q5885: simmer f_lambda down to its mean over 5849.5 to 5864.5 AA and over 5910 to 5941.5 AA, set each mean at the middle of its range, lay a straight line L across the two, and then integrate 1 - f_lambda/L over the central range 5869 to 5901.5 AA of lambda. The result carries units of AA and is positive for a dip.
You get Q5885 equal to 1.2 AA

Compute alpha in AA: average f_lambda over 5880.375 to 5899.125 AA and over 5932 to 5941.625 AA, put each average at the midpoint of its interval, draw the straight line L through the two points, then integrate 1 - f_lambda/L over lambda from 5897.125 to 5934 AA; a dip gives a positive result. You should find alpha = -1.5 AA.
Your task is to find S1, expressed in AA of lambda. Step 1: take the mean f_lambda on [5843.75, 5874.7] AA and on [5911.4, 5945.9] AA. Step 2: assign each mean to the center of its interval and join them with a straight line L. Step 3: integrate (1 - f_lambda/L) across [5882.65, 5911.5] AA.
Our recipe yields 1.4 AA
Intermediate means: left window 32.7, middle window 31.1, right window 32.8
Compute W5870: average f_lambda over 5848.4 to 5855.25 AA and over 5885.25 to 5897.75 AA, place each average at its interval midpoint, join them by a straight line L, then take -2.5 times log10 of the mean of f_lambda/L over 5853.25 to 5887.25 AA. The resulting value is -0.05 mag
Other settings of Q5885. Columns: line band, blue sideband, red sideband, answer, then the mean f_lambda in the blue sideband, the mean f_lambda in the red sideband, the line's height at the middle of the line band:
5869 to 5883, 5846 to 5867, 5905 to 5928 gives -0.03 AA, 32.4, 32.9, 32.5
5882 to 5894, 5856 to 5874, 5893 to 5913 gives 0.71 AA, 32.7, 31.8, 32.2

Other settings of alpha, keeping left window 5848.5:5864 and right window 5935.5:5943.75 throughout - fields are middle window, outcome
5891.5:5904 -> 0.56 AA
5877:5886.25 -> 0.10 AA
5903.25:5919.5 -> -0.04 AA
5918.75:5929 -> -0.24 AA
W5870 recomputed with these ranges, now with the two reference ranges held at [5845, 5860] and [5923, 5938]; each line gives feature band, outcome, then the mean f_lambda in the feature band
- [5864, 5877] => -0.01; 33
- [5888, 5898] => 0.14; 28.9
